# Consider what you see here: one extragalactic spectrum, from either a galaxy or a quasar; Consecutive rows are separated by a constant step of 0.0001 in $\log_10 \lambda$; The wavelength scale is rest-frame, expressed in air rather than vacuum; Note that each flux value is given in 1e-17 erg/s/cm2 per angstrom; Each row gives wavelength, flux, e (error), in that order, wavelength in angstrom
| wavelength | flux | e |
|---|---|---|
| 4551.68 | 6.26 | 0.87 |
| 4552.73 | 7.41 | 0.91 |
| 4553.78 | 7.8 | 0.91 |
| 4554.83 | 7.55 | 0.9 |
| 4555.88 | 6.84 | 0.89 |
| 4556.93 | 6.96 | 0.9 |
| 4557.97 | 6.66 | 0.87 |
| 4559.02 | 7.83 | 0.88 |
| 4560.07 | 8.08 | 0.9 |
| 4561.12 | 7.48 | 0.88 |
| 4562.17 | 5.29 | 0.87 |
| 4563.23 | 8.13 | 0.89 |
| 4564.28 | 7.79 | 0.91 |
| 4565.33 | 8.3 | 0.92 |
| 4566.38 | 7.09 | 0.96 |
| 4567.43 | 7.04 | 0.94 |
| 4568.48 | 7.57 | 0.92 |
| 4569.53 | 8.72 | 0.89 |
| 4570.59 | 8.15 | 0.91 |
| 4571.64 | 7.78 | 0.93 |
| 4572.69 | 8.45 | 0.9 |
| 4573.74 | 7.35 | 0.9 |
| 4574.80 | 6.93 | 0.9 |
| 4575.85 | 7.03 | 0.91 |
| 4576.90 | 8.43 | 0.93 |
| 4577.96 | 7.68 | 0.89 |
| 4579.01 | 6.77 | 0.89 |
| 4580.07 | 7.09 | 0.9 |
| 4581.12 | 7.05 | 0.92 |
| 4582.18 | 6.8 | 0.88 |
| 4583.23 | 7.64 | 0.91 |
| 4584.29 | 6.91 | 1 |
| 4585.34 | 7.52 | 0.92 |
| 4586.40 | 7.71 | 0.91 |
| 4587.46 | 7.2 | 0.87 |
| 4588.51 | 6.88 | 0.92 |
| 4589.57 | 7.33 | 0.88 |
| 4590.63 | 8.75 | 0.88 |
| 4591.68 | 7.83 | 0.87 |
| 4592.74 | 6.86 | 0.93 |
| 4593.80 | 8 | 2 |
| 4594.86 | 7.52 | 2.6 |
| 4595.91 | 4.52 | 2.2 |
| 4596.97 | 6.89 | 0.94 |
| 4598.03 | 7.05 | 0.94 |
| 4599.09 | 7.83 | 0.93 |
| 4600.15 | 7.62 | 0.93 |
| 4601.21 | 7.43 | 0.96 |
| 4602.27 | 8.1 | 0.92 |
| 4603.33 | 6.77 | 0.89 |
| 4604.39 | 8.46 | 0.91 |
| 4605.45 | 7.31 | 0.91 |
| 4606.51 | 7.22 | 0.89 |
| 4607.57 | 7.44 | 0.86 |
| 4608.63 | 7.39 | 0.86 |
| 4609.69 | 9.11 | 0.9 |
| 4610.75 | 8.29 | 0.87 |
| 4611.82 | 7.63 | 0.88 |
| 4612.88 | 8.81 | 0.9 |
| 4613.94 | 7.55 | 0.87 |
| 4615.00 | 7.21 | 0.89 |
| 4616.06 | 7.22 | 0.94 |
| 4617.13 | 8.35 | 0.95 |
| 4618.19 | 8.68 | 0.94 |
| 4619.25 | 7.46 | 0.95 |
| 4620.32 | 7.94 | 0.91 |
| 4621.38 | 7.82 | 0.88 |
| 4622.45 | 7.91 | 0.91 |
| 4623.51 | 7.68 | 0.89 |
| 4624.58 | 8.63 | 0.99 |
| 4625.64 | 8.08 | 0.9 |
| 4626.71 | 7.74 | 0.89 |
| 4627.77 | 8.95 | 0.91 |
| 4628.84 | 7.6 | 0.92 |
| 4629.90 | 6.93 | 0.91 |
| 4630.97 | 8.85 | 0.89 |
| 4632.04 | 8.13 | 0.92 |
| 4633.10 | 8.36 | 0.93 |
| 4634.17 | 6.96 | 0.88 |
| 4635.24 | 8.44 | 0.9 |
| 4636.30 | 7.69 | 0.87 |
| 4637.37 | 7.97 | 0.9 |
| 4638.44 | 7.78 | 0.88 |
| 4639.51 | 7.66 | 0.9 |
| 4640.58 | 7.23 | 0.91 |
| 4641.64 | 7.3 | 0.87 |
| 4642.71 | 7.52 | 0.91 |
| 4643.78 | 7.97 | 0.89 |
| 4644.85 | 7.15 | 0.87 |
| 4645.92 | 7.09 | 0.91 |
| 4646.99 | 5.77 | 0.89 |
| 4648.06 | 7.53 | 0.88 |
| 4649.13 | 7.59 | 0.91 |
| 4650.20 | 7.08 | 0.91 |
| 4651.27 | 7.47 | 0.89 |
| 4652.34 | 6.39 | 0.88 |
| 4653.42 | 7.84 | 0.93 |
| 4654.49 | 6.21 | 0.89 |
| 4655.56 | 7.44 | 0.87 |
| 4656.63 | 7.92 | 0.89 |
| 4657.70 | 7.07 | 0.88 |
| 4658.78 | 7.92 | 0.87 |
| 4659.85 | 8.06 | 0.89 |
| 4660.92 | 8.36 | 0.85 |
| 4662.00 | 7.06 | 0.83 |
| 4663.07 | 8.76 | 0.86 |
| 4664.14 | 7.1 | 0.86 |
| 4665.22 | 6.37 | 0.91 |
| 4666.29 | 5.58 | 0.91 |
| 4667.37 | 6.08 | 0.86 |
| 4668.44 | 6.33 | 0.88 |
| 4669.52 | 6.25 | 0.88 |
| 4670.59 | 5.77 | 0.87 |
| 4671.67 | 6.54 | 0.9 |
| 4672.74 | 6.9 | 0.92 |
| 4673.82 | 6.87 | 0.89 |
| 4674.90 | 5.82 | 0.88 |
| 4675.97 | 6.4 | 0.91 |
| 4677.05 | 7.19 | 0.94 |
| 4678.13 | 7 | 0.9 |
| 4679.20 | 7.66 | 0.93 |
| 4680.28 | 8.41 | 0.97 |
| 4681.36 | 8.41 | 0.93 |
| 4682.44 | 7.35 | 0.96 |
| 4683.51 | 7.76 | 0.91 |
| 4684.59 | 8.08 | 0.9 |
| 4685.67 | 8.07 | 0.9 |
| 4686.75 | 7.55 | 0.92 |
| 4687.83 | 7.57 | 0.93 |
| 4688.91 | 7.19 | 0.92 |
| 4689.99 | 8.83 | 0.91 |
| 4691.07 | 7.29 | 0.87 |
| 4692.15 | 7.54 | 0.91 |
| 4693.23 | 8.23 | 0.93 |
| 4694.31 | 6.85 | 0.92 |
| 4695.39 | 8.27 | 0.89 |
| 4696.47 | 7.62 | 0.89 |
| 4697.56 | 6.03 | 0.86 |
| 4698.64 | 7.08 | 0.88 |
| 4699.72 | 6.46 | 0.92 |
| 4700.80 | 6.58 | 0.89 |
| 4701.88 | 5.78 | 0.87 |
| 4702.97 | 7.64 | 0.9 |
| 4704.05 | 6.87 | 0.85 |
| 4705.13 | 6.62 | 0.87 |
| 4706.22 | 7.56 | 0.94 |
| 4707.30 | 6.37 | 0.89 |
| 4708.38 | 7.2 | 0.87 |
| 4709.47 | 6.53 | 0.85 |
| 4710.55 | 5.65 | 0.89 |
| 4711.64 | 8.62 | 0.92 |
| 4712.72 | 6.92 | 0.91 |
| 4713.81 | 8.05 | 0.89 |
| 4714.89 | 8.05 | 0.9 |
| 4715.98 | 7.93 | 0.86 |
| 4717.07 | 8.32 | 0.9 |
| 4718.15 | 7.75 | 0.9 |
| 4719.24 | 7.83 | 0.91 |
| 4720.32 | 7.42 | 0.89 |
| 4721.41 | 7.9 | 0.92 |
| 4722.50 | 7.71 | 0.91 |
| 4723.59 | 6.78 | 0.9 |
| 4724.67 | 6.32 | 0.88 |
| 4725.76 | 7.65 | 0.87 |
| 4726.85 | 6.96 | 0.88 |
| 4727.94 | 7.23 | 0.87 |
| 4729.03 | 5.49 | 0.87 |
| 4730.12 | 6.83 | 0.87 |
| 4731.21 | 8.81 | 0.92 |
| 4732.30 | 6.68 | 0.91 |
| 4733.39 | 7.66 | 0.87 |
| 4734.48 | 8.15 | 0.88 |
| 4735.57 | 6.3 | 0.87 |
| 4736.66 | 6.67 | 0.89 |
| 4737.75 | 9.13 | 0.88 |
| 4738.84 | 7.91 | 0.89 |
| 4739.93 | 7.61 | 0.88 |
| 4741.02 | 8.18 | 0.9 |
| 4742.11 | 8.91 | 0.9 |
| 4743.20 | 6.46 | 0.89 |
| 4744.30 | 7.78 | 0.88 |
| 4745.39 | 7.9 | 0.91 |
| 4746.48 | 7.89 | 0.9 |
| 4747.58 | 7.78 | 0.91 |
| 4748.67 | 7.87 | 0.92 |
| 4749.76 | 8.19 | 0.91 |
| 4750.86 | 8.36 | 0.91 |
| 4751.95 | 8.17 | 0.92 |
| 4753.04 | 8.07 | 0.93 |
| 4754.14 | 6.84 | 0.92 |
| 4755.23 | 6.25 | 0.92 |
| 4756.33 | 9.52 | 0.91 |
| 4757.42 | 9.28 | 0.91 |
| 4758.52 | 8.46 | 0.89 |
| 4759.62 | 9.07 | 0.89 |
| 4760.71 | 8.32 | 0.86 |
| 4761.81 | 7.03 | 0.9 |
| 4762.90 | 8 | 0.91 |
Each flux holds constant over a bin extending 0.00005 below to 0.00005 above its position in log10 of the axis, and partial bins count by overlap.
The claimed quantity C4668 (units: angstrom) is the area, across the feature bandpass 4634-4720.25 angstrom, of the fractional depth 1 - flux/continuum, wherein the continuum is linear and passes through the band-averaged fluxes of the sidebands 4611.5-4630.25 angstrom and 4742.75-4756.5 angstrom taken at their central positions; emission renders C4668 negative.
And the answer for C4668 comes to 6.2 angstrom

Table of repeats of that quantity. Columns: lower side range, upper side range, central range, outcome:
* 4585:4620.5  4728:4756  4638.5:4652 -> 0.5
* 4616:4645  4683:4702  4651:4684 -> 2.2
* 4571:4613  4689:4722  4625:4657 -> -0.6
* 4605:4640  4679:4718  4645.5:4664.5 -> 0.8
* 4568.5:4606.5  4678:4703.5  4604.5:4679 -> 0.1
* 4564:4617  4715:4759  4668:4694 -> 1.1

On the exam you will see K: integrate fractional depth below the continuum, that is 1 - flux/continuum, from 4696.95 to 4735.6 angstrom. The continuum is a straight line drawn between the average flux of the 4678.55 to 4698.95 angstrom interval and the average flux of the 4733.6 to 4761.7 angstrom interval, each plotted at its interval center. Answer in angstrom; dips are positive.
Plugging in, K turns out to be 3.1 angstrom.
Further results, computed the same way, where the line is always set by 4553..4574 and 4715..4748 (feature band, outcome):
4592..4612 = 0.26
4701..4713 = 1.05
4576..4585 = 0.30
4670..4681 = 0.96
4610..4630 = -1.09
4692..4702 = 0.61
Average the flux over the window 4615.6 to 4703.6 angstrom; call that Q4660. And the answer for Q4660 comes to 7.41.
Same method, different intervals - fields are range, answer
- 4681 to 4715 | 7.32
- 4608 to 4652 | 7.76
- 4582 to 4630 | 7.63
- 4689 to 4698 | 7.58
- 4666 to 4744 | 7.26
